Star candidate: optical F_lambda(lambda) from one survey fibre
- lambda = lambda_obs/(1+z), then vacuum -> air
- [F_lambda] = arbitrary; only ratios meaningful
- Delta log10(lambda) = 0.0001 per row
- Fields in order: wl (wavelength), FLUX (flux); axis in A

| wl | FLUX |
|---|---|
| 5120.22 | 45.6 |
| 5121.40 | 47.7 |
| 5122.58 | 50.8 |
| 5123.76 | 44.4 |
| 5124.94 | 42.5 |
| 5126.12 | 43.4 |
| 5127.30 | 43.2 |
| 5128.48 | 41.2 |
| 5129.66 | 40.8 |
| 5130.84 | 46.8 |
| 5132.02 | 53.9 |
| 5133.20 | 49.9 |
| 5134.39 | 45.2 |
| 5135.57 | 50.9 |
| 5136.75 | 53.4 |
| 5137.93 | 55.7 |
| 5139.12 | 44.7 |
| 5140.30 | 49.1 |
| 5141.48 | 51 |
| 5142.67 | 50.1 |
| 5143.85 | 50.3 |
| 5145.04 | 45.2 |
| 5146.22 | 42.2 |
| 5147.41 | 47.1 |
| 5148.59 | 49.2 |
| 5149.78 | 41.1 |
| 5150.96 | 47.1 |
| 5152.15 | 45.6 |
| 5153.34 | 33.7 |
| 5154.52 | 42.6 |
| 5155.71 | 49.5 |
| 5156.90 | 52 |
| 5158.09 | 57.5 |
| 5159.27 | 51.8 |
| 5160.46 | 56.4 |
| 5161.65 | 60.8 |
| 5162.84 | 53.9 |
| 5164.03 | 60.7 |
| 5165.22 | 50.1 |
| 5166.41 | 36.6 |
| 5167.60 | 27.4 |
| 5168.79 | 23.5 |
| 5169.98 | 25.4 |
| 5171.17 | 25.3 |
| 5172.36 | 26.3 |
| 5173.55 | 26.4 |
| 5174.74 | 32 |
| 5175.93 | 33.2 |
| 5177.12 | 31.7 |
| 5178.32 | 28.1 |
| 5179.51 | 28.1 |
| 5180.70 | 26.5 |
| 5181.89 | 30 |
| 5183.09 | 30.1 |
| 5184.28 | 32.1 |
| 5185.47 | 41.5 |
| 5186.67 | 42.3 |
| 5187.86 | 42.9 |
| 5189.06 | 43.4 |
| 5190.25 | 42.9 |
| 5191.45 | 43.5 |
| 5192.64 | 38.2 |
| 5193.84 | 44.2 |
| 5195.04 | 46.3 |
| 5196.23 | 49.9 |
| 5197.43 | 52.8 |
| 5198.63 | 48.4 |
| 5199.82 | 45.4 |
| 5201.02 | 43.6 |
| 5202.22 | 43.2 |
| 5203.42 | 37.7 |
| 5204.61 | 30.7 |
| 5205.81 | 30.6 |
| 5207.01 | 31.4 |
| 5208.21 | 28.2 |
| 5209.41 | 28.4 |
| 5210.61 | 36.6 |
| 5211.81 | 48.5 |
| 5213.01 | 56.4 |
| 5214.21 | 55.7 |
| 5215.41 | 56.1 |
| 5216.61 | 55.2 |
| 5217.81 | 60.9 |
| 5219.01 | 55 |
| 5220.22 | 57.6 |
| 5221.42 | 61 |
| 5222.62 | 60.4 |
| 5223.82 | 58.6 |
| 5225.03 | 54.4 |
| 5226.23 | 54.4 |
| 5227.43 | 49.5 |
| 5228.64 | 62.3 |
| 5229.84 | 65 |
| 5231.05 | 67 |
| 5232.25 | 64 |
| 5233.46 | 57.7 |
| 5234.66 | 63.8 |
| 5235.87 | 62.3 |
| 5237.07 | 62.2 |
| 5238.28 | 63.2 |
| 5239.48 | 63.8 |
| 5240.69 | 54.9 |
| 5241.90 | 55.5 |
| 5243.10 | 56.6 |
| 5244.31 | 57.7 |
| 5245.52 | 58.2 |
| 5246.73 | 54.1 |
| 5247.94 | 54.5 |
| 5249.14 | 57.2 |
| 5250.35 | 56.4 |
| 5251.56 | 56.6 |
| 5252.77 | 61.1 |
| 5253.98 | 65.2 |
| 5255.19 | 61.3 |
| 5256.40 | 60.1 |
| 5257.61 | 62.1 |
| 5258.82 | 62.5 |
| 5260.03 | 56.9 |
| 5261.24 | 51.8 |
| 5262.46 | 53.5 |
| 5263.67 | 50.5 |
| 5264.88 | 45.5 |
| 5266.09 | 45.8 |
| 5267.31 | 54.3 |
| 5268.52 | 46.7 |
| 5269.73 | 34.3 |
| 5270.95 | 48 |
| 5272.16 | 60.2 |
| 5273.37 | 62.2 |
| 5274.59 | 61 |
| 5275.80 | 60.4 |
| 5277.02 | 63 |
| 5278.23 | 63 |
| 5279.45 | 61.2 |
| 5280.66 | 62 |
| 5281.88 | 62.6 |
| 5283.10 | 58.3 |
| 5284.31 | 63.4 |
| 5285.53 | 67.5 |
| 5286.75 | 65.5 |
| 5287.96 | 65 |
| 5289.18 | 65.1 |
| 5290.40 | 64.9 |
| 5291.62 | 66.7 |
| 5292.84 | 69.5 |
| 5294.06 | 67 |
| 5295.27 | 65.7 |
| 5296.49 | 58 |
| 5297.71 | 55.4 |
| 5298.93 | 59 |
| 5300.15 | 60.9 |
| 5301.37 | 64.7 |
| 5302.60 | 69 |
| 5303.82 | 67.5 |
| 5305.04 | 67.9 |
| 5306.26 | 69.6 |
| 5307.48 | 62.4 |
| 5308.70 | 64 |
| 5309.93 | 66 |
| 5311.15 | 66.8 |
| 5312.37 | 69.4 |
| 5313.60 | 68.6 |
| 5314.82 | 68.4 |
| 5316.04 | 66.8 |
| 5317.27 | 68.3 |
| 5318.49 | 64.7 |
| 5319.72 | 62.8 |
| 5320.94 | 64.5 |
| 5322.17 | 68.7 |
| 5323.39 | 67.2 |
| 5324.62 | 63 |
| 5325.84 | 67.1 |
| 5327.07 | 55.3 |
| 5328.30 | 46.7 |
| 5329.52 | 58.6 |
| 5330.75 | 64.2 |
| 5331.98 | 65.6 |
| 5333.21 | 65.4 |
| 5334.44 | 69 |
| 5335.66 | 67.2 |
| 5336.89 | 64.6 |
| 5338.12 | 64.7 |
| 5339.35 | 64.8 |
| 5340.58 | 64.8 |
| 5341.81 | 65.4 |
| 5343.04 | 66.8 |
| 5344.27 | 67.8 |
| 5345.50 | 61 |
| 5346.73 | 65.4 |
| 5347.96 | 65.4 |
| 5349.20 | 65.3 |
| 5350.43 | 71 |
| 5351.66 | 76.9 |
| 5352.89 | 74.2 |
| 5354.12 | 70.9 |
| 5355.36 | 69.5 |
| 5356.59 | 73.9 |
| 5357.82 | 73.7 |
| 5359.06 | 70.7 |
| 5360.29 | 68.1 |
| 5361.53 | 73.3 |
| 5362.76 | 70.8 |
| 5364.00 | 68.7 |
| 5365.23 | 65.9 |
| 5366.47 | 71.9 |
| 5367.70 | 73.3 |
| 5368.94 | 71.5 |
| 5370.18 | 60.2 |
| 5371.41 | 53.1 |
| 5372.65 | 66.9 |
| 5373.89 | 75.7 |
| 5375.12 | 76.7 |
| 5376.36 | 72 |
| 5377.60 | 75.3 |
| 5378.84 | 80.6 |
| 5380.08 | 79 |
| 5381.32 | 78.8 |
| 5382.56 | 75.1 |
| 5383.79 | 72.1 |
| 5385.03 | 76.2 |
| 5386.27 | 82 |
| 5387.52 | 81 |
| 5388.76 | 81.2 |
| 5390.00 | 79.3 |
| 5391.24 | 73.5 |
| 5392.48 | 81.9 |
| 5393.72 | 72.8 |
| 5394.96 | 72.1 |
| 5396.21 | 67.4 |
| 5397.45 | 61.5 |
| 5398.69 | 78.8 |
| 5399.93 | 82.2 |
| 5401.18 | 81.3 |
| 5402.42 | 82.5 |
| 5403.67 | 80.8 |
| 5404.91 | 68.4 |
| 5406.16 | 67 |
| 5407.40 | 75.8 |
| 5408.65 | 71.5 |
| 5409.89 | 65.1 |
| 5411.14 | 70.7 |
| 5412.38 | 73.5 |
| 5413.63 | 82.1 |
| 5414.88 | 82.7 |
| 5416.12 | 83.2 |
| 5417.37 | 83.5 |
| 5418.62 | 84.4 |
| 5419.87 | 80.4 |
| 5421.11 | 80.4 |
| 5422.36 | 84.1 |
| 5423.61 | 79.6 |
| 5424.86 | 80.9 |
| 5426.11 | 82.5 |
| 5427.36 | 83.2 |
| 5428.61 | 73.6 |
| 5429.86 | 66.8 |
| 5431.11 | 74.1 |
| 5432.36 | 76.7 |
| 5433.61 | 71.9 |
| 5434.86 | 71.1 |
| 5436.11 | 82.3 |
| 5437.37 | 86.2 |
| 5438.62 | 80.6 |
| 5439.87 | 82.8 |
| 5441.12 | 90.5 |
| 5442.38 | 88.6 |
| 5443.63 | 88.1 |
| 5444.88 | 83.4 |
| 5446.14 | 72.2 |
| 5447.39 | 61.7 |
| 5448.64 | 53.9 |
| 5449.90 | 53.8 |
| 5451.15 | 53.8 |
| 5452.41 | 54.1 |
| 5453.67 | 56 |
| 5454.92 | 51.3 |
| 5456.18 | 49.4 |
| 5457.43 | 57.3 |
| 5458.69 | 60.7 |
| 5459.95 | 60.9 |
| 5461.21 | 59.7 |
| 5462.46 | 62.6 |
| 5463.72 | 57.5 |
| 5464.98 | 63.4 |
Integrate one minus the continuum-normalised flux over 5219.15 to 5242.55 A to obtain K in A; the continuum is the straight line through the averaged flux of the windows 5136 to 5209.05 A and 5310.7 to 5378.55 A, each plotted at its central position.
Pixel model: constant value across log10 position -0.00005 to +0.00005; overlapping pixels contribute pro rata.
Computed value -4.5 A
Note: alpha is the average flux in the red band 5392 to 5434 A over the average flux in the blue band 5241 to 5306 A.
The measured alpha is 1.3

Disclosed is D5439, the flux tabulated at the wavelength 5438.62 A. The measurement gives 80.6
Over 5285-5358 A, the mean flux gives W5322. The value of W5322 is 65.7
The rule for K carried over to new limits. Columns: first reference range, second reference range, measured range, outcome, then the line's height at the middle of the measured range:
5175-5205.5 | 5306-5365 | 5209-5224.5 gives -3.3 A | 44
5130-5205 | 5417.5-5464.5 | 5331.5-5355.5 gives -2.4 A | 61.1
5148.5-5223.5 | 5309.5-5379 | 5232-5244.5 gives -2.3 A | 50.7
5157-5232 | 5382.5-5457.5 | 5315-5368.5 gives -2.4 A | 64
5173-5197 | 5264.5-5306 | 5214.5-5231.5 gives -4.6 A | 45.8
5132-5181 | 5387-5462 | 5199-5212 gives 3.2 A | 48.7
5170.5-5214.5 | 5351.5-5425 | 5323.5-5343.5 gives 0.3 A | 64.4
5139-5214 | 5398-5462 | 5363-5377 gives -0.6 A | 65.8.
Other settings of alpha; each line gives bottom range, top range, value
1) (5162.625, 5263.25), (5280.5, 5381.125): 1.39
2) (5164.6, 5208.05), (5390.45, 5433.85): 2.10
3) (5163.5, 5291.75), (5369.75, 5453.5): 1.50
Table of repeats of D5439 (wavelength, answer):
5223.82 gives 58.6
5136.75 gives 53.4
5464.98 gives 63.4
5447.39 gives 61.7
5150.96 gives 47.1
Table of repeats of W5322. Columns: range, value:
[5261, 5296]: 58.9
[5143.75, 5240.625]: 45.8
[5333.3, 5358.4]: 68.1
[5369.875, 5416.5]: 74.8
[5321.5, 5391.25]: 69.4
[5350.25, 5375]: 70.1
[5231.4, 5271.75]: 56.4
